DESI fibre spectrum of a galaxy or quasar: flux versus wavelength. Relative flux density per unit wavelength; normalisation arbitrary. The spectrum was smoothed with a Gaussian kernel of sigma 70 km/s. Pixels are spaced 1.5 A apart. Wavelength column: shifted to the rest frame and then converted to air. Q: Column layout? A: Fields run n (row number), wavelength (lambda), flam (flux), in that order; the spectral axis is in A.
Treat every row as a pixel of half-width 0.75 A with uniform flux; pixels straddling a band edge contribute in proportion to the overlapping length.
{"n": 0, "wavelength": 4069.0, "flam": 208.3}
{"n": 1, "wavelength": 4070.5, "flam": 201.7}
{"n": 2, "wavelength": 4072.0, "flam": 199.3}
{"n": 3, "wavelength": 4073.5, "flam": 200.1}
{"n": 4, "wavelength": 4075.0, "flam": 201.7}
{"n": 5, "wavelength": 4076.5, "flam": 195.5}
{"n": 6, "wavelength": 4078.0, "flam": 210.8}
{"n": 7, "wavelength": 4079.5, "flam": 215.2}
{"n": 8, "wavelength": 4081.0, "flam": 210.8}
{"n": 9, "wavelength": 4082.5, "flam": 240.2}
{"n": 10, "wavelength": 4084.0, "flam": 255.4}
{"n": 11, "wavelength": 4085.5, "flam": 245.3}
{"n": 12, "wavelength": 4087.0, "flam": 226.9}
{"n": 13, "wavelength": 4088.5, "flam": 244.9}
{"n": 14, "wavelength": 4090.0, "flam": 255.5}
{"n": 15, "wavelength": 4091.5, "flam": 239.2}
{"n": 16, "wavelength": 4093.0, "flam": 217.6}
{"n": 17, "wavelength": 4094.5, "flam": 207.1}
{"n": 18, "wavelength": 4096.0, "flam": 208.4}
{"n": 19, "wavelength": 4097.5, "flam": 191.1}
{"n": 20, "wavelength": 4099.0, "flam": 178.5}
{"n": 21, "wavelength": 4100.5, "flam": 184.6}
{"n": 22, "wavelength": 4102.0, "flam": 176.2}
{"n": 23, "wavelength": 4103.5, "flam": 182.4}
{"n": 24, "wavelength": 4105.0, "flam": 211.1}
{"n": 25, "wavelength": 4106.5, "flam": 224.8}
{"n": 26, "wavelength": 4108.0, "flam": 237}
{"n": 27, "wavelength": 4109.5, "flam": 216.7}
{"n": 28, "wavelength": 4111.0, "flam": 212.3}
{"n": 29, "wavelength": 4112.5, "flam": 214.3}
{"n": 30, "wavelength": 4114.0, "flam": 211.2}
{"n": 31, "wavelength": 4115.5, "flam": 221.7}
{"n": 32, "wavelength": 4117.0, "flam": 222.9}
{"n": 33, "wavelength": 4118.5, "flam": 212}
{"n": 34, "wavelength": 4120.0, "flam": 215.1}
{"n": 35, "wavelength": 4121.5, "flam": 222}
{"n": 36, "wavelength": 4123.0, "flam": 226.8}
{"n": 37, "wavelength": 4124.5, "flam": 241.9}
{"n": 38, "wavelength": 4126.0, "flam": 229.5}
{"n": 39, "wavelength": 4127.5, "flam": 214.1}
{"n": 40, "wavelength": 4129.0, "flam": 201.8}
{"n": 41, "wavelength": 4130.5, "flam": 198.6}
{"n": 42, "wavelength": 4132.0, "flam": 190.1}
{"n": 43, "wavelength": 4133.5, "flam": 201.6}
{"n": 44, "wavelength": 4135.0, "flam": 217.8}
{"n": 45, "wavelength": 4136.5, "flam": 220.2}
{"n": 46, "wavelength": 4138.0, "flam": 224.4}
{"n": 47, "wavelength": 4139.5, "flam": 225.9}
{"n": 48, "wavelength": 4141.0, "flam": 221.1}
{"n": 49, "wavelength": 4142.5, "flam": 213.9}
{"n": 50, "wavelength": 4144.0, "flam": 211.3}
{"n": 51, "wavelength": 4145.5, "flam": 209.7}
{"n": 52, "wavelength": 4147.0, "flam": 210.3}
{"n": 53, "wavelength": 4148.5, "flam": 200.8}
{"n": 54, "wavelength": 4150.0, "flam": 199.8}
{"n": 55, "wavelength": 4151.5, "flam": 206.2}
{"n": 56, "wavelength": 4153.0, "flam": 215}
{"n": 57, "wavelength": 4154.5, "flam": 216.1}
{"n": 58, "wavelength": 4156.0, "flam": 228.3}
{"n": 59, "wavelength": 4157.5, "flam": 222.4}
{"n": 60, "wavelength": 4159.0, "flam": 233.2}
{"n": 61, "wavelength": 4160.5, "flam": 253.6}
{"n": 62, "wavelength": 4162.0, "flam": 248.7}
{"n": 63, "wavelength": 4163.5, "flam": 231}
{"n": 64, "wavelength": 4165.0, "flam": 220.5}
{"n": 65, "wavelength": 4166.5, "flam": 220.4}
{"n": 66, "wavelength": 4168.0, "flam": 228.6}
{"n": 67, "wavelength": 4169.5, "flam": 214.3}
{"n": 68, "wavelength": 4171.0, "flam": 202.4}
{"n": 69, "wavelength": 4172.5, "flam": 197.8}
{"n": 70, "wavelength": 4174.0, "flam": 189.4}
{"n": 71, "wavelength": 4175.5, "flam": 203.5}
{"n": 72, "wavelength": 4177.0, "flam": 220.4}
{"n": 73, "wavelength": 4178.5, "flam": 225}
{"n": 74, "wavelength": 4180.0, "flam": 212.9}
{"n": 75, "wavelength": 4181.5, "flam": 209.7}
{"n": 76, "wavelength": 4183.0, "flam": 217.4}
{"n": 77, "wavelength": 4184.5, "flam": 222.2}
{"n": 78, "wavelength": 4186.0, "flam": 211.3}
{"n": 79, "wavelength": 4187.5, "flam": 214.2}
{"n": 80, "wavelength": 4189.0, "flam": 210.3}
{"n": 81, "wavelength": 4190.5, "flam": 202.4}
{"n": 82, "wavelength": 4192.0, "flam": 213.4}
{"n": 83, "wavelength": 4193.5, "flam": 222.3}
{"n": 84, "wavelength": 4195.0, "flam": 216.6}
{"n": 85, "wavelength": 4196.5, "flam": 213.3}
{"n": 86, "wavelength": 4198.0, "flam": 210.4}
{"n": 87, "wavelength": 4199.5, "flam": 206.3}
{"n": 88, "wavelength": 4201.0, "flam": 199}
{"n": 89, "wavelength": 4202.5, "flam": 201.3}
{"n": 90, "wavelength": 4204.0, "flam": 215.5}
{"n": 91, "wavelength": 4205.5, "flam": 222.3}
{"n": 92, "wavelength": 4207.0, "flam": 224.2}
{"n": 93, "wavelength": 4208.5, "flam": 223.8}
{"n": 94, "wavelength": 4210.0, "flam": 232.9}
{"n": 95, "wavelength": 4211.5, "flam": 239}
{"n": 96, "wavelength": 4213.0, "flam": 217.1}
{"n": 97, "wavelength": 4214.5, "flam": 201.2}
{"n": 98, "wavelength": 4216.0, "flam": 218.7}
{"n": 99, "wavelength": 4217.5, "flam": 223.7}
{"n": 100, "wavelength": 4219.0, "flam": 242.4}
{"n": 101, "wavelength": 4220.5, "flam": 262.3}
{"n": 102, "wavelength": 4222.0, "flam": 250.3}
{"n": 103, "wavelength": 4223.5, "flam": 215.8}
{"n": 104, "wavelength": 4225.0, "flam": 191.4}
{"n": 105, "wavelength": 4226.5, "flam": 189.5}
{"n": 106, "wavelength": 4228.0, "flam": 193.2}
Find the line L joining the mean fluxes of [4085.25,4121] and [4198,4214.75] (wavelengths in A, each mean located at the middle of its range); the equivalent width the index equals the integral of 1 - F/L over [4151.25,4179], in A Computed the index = -0.5 A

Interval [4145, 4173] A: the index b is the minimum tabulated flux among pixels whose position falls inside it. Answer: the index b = 197.8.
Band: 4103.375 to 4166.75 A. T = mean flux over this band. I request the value 218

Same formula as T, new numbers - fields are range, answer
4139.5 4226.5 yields 218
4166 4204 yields 211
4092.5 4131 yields 211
